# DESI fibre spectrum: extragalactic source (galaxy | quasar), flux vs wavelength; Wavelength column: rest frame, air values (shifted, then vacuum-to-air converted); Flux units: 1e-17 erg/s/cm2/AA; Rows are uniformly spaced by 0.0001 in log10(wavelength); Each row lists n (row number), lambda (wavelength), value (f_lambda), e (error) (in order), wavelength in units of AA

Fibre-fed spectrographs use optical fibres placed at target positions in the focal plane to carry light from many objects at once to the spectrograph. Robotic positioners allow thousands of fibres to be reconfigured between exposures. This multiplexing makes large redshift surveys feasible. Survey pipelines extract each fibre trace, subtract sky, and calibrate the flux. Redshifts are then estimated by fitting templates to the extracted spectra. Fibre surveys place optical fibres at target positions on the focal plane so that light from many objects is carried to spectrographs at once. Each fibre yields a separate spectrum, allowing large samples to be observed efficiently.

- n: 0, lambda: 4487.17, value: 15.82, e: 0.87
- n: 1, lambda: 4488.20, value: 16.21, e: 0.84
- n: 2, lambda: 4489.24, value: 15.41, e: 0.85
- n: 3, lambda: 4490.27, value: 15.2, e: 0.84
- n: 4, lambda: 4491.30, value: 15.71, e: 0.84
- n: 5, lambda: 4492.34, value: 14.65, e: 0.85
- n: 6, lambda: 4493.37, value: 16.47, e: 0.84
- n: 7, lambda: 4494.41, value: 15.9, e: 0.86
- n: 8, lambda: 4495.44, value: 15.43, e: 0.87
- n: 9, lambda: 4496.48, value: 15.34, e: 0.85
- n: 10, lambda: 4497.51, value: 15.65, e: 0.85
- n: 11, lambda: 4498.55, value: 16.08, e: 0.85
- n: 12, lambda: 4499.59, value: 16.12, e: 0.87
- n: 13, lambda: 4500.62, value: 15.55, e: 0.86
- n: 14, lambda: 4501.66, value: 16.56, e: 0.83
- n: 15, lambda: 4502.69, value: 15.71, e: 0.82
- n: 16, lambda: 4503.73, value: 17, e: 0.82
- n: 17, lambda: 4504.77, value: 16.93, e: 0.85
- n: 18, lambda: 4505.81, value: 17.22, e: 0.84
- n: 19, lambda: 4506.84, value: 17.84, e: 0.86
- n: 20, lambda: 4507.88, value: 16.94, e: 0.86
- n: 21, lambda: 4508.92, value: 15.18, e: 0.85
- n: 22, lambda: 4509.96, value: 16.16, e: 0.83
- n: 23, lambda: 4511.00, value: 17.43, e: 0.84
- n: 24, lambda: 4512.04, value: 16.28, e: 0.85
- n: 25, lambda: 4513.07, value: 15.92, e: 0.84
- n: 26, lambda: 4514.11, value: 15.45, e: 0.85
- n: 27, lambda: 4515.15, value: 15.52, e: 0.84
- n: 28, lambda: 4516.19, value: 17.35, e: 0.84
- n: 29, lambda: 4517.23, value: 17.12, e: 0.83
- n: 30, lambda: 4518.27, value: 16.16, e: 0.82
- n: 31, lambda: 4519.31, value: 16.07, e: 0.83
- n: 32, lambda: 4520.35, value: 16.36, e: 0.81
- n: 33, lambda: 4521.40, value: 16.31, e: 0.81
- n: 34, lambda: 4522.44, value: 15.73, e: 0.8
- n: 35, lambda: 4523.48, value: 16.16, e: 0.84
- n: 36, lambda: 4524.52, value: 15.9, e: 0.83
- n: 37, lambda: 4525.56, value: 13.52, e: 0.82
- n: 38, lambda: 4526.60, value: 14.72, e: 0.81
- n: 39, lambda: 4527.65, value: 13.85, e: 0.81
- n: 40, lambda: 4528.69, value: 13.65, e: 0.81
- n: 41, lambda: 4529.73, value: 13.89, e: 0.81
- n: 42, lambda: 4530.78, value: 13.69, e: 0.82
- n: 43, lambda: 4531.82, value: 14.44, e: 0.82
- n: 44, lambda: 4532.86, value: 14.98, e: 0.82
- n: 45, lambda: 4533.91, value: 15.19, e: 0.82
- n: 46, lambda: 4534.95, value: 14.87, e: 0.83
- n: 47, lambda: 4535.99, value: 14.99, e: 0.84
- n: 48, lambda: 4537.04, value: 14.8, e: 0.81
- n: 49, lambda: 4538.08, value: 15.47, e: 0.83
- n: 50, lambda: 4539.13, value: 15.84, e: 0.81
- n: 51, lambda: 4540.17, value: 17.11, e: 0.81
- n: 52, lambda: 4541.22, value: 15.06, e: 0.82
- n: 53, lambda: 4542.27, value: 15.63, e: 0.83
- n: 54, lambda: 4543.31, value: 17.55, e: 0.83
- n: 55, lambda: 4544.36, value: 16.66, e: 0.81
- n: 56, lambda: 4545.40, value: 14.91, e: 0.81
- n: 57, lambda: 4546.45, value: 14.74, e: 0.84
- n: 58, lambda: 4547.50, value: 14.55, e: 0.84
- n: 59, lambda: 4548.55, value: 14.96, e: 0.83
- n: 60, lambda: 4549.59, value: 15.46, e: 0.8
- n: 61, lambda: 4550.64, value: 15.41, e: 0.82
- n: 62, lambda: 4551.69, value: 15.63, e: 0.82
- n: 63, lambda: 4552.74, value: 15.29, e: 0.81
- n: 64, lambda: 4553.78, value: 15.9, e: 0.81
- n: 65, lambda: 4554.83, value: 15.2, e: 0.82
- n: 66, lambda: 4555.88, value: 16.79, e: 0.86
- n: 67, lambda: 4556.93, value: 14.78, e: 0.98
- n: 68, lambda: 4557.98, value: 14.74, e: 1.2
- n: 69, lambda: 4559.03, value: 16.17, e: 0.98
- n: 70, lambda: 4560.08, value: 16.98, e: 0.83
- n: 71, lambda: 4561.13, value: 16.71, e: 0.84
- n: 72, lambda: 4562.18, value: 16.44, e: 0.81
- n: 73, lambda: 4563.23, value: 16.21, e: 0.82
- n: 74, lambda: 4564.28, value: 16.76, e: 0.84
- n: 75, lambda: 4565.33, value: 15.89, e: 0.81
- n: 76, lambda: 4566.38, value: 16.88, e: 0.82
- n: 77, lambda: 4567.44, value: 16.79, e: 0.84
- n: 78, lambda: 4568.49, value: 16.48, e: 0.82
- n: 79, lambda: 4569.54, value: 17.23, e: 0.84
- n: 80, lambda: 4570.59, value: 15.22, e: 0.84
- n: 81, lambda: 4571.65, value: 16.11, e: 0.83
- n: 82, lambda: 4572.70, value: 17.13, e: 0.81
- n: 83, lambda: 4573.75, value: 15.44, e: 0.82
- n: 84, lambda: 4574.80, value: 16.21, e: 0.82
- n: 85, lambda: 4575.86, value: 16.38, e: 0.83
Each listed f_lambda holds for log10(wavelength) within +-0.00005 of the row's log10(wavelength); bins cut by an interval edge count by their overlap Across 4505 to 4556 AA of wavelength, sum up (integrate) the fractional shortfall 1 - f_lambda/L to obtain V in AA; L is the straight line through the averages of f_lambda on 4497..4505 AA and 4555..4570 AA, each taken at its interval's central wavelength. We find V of 1.9 AA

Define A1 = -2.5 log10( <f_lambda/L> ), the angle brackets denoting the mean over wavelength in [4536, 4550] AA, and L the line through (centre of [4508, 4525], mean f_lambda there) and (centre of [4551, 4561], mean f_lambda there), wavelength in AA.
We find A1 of 0.02 mag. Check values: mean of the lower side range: 16.2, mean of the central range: 15.6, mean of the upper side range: 15.8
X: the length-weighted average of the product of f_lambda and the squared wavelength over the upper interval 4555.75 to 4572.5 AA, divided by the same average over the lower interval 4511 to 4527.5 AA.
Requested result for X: 1.0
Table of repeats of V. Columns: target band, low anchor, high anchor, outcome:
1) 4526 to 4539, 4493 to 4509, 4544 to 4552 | 0.8 AA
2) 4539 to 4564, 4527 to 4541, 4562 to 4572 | -0.2 AA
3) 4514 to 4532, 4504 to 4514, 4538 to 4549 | 1.0 AA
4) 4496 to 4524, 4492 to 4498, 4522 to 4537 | -2.0 AA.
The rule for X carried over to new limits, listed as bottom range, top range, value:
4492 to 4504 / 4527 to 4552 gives 0.97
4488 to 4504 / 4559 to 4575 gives 1.07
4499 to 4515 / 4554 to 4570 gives 1.02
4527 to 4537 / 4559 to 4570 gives 1.17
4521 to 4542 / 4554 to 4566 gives 1.08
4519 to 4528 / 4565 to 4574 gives 1.09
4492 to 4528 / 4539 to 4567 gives 1.01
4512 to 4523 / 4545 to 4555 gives 0.95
